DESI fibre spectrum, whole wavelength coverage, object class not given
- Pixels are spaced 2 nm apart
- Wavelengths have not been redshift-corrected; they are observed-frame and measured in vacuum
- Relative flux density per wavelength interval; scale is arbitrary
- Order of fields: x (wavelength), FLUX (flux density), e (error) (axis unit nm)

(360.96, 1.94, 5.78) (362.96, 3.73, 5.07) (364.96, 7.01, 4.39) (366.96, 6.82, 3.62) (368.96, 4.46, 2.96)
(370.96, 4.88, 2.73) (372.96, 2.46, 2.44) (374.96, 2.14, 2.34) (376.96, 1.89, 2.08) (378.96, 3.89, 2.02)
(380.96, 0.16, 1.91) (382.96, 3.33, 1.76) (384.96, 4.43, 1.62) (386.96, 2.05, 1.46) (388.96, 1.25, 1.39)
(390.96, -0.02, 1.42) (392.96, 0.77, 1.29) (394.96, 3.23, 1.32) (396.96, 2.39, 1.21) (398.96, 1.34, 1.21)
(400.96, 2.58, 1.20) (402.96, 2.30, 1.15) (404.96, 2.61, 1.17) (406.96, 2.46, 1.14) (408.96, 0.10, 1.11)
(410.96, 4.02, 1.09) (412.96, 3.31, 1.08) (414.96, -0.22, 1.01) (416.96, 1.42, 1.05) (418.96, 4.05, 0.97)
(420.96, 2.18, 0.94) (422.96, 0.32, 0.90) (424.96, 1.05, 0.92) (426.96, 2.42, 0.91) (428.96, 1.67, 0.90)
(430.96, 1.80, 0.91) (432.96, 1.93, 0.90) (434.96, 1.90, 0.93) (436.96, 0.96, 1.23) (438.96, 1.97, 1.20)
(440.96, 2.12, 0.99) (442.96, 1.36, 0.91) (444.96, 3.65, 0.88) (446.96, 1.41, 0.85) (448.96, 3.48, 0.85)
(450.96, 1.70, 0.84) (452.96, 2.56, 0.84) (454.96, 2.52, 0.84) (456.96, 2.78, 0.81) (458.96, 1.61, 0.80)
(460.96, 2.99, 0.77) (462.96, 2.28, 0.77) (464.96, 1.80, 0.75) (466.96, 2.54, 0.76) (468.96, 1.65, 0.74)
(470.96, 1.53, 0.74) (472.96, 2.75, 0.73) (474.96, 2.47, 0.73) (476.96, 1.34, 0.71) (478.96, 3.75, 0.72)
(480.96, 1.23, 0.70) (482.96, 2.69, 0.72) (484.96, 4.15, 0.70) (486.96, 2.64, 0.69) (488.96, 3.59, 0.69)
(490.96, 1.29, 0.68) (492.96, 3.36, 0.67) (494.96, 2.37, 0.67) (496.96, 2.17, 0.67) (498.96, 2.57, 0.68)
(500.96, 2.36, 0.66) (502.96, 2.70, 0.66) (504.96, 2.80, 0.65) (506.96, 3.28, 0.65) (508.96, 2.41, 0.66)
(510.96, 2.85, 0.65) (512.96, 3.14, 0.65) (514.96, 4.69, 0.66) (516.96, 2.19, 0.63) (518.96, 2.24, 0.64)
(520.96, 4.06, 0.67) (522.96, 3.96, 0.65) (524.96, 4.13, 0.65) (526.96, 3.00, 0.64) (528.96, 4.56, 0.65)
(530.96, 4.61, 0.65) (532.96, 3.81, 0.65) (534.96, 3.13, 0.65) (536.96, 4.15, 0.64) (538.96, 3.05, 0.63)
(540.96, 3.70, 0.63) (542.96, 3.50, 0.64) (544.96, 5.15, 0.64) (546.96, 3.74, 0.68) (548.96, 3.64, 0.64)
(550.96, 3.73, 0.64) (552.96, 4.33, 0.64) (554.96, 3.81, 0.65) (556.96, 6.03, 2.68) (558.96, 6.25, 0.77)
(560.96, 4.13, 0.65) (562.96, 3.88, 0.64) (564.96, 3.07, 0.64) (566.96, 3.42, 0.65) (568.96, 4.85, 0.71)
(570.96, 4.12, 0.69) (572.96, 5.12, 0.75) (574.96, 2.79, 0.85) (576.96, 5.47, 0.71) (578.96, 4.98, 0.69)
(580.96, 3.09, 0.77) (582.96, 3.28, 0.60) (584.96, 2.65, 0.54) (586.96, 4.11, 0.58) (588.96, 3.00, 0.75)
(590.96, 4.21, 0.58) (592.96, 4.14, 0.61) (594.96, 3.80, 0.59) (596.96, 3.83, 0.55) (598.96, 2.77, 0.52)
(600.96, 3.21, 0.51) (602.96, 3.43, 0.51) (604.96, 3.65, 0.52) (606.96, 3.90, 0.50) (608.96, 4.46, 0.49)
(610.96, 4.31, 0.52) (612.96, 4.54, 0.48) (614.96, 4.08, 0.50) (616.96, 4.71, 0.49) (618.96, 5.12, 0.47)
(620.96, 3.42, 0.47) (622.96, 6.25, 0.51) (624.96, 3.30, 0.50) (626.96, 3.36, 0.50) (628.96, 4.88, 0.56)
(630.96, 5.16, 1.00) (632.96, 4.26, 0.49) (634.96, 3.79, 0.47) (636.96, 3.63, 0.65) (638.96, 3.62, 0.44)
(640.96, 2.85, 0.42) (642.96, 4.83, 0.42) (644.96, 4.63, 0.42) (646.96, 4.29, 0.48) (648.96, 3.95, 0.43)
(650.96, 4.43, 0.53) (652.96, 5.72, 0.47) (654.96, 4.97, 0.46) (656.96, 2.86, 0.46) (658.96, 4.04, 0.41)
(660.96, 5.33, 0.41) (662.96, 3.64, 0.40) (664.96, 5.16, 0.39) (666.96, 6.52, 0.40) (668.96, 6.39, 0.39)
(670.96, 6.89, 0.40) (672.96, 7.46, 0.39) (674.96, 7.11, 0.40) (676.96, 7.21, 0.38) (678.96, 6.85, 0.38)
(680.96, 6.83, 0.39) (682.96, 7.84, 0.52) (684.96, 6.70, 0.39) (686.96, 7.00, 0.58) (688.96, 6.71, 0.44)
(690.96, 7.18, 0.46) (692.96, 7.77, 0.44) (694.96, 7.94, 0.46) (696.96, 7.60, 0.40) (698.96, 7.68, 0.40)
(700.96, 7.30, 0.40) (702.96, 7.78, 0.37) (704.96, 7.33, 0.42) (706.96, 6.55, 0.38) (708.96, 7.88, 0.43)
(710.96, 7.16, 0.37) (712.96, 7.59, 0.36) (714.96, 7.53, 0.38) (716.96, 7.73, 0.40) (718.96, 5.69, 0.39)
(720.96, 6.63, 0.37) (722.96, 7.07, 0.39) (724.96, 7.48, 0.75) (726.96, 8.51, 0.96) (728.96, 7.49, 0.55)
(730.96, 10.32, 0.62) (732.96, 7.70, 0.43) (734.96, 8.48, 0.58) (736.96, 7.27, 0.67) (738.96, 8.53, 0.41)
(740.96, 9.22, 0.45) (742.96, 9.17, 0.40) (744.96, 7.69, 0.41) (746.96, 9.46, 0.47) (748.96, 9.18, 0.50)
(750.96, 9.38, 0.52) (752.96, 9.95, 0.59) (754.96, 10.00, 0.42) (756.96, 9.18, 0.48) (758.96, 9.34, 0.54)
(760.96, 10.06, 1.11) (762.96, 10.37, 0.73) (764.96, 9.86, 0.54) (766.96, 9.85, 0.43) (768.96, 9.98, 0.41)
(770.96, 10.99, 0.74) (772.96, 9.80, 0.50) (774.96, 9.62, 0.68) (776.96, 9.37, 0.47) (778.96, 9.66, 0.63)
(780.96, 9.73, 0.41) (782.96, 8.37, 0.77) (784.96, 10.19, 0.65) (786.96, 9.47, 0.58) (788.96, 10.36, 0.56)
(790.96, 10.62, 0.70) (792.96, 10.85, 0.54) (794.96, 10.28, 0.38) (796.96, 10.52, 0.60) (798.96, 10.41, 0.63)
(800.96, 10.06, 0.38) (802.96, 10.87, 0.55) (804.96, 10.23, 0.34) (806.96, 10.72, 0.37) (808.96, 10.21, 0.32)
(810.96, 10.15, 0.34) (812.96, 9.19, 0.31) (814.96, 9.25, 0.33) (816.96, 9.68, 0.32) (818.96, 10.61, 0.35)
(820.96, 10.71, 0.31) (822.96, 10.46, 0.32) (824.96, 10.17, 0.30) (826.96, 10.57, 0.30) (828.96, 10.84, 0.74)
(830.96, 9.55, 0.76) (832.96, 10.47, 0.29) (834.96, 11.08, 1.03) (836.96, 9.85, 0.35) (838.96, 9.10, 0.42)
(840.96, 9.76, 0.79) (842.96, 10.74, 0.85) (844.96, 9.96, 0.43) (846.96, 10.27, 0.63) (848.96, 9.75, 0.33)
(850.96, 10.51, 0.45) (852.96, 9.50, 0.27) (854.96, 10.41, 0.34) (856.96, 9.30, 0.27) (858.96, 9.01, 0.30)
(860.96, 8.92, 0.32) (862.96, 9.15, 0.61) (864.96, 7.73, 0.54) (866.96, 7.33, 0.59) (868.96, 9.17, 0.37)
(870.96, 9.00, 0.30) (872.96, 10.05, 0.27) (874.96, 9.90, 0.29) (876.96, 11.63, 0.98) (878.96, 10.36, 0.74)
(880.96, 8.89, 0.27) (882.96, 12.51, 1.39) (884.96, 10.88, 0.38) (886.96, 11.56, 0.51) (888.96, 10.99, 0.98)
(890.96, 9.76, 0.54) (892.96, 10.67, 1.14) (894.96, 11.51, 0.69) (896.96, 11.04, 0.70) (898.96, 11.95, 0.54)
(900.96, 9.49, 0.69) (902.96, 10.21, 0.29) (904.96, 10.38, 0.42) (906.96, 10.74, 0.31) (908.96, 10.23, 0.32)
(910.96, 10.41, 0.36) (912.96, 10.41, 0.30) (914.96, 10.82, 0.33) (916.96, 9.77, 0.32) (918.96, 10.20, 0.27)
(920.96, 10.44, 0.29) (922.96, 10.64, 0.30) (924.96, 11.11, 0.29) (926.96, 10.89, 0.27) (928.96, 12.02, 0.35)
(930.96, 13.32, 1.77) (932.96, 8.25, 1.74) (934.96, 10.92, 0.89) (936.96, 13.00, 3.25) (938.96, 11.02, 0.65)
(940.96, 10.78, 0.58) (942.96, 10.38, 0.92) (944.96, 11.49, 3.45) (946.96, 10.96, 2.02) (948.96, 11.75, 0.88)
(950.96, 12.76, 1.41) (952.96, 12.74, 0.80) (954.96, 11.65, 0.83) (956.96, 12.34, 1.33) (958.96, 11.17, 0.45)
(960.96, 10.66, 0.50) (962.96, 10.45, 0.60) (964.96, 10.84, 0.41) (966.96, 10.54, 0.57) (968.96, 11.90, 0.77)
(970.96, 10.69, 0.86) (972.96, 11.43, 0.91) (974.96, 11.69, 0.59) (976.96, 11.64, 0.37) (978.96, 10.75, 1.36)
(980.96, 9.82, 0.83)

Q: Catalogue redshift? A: 0.67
